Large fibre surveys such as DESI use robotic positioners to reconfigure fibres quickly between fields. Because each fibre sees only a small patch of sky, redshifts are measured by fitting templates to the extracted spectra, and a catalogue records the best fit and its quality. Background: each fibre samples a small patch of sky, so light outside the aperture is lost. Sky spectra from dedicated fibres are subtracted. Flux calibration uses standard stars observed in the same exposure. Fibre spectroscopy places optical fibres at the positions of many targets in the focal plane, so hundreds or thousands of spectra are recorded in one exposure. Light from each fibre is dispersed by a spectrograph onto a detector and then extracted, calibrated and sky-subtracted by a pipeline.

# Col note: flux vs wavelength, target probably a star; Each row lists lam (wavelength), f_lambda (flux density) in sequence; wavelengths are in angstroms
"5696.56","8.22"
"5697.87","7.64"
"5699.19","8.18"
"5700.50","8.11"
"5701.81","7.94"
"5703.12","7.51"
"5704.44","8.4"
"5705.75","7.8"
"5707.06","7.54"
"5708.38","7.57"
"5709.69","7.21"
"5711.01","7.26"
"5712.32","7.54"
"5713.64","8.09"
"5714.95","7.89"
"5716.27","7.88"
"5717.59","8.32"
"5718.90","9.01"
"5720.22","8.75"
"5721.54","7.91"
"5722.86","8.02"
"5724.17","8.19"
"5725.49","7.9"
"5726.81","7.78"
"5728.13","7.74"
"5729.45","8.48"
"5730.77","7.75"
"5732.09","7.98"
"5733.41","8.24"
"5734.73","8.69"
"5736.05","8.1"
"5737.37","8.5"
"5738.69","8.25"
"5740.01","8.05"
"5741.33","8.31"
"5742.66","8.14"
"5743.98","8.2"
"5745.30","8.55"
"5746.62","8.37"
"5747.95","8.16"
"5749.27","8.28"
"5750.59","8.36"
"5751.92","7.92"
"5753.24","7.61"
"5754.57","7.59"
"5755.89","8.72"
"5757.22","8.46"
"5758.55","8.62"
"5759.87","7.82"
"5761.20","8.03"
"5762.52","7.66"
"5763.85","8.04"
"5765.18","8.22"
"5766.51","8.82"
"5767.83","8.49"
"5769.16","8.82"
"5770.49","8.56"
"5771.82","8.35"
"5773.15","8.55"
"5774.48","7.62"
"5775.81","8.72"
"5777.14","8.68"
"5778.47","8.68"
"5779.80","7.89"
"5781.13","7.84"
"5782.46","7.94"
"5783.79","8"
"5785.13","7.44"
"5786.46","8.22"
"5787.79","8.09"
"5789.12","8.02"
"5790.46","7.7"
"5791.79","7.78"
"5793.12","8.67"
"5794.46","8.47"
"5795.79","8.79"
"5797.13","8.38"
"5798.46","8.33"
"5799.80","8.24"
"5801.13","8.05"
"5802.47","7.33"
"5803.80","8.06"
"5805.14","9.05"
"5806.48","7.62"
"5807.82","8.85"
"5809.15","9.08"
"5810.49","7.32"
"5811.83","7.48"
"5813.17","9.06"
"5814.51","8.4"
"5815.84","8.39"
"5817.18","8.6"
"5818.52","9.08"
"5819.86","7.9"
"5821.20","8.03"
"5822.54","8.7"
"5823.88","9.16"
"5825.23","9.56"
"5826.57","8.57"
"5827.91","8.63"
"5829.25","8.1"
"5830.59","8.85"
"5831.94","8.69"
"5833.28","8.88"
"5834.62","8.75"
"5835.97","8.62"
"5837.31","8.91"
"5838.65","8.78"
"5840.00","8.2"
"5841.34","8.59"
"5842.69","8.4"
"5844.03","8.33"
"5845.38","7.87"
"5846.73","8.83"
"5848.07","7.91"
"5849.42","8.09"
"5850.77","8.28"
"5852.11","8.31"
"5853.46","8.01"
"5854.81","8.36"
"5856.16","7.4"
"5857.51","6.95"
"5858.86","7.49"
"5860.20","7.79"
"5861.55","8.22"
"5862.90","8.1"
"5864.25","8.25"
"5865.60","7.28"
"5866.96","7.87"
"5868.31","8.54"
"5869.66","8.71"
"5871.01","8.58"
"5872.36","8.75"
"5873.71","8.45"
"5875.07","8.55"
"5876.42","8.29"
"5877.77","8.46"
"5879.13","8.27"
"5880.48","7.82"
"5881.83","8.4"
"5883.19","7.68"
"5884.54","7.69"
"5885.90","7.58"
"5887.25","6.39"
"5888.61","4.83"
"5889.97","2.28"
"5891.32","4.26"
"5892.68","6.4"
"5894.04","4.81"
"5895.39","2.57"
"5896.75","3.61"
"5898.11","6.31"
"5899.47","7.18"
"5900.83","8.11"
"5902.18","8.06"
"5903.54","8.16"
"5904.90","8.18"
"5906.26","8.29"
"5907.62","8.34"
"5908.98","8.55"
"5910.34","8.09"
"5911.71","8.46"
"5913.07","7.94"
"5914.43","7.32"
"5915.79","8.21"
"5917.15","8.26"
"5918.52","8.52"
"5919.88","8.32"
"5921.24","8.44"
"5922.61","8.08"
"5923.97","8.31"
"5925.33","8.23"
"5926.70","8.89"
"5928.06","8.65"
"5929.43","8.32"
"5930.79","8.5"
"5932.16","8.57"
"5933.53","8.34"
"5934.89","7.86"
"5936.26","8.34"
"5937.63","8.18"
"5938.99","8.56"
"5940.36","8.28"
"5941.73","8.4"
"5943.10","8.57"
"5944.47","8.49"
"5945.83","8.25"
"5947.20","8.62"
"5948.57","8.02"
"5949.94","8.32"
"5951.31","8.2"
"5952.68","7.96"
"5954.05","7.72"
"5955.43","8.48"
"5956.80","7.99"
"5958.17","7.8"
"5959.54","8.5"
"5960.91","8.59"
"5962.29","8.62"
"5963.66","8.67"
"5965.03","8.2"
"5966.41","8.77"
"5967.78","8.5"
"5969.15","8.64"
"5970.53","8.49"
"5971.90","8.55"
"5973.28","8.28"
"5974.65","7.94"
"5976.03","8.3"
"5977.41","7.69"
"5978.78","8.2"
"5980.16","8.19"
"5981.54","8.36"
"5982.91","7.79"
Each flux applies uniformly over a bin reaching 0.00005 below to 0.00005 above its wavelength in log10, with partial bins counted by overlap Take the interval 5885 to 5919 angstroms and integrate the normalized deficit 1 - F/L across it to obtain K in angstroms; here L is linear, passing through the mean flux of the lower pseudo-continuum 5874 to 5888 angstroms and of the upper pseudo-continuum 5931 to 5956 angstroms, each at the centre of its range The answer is 5.2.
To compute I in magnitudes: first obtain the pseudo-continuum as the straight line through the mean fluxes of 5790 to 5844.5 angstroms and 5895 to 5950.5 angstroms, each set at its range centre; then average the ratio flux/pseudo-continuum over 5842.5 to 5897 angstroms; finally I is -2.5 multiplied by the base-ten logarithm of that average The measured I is 0.12 mag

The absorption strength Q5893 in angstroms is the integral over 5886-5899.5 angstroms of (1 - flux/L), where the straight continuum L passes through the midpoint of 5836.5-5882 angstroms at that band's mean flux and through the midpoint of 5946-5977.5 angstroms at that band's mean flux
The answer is 5.52 angstroms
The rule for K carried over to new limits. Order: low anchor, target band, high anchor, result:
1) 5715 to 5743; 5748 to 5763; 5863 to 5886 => 0.1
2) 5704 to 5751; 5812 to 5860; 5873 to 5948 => -3.5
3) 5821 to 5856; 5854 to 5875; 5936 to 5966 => 1.0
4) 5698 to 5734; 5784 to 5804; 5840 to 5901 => -1.1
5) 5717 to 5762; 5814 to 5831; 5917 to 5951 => -0.7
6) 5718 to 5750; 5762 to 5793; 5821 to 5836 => 1.0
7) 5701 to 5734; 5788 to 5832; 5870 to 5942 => -3.4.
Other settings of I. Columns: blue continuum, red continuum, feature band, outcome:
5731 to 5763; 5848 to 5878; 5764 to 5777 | -0.04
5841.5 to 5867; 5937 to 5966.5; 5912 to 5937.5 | -0.01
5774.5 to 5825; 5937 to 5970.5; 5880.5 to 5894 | 0.32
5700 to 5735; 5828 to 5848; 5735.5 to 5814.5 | 0.00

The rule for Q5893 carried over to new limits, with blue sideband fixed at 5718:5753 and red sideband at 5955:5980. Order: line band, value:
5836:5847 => -0.3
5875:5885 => 0.2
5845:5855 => 0.1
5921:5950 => -0.2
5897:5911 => 0.9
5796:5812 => 0.1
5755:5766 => 0.0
